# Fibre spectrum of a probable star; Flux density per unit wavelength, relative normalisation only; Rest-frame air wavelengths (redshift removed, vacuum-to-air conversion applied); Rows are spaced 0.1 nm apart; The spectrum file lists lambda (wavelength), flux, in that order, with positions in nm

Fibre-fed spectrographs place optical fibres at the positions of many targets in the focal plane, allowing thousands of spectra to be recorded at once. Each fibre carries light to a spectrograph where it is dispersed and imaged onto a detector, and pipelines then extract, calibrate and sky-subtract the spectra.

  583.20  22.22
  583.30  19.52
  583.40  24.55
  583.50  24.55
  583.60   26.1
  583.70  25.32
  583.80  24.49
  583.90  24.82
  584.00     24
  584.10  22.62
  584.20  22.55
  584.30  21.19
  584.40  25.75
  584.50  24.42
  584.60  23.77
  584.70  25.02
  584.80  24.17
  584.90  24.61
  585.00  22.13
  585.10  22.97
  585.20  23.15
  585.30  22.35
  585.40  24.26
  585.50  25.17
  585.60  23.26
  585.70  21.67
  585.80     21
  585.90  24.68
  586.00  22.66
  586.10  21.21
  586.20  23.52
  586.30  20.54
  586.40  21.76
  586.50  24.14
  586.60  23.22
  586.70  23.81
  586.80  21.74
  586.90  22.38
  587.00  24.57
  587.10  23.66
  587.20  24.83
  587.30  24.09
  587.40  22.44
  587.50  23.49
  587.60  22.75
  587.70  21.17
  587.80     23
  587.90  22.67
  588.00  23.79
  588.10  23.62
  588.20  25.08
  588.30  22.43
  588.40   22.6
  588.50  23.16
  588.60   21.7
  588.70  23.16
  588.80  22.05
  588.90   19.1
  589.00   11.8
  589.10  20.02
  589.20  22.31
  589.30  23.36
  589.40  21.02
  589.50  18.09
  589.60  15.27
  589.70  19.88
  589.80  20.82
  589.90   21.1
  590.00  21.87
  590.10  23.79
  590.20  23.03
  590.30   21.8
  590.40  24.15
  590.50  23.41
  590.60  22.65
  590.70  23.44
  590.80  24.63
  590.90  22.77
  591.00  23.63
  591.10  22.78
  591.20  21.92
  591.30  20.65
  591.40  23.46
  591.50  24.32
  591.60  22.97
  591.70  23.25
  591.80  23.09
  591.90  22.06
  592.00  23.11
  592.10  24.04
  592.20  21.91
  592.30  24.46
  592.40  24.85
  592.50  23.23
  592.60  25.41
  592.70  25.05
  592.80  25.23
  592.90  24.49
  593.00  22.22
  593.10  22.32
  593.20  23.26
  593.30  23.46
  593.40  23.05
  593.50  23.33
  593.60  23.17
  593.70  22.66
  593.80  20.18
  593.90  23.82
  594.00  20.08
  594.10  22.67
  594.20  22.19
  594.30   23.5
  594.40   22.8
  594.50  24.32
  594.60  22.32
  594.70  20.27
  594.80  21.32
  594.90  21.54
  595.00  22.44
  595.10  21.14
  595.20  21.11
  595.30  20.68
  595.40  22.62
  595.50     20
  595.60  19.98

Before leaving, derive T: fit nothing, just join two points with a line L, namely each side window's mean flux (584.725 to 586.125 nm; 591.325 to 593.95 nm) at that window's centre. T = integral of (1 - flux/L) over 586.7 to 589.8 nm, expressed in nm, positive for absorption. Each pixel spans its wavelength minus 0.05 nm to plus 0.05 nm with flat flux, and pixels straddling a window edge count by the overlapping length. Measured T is 0.185 nm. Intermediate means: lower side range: 23.2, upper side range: 23.4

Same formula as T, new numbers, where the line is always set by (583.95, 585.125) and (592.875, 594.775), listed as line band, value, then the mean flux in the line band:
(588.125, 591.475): 0.19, 21.8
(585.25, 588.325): 0.04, 23.1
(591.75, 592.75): -0.04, 23.7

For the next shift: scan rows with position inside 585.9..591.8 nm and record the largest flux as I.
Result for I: 25.08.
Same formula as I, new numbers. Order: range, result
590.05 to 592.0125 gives 24.63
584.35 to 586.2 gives 25.75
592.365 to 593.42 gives 25.41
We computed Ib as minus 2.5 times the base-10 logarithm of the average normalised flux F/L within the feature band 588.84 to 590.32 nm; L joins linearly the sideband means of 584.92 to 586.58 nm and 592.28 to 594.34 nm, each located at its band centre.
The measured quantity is 0.14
